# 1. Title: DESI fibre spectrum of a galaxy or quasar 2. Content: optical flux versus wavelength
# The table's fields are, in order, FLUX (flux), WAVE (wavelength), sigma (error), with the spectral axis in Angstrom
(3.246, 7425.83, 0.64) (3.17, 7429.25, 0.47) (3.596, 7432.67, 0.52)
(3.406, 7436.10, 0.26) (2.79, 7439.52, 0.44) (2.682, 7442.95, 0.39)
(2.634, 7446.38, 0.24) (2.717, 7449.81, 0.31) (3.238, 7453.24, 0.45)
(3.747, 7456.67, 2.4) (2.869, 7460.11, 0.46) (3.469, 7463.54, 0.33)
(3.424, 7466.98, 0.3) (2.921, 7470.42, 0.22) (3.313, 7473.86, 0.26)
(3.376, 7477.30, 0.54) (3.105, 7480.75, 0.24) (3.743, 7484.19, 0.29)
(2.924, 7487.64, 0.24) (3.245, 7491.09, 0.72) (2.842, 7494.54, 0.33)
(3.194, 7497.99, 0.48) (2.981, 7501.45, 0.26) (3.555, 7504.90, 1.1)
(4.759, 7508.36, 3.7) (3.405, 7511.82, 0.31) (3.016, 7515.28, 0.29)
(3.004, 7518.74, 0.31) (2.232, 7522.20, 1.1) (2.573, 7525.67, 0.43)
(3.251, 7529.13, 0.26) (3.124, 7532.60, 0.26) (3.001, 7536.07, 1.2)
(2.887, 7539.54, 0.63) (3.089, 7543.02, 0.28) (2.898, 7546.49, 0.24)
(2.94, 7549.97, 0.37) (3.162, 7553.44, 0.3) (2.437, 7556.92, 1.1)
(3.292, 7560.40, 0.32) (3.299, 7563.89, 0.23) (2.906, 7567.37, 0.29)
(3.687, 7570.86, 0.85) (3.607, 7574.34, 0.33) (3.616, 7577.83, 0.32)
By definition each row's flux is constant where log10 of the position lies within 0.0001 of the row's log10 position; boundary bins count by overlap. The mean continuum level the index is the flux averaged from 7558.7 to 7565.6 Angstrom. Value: 3.29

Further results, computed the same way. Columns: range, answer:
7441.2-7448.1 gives 2.66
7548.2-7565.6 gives 3.02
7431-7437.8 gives 3.5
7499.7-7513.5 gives 3.67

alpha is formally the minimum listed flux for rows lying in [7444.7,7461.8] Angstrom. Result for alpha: 2.634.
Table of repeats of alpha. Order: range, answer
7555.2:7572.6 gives 2.437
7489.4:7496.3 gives 2.842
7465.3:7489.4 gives 2.921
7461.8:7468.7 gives 3.424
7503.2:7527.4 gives 2.232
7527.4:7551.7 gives 2.887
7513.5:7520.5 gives 3.004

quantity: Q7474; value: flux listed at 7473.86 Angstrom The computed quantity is 3.313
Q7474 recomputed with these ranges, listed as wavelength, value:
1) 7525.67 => 2.573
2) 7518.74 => 3.004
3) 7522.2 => 2.232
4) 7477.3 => 3.376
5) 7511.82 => 3.405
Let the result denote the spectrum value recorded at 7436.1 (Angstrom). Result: 3.406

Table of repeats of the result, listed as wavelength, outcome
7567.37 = 2.906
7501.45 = 2.981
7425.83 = 3.246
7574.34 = 3.607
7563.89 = 3.299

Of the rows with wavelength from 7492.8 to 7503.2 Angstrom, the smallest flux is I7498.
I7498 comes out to 2.842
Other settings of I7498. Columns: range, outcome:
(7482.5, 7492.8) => 2.924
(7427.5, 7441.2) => 2.79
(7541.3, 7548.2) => 2.898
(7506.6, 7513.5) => 3.405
